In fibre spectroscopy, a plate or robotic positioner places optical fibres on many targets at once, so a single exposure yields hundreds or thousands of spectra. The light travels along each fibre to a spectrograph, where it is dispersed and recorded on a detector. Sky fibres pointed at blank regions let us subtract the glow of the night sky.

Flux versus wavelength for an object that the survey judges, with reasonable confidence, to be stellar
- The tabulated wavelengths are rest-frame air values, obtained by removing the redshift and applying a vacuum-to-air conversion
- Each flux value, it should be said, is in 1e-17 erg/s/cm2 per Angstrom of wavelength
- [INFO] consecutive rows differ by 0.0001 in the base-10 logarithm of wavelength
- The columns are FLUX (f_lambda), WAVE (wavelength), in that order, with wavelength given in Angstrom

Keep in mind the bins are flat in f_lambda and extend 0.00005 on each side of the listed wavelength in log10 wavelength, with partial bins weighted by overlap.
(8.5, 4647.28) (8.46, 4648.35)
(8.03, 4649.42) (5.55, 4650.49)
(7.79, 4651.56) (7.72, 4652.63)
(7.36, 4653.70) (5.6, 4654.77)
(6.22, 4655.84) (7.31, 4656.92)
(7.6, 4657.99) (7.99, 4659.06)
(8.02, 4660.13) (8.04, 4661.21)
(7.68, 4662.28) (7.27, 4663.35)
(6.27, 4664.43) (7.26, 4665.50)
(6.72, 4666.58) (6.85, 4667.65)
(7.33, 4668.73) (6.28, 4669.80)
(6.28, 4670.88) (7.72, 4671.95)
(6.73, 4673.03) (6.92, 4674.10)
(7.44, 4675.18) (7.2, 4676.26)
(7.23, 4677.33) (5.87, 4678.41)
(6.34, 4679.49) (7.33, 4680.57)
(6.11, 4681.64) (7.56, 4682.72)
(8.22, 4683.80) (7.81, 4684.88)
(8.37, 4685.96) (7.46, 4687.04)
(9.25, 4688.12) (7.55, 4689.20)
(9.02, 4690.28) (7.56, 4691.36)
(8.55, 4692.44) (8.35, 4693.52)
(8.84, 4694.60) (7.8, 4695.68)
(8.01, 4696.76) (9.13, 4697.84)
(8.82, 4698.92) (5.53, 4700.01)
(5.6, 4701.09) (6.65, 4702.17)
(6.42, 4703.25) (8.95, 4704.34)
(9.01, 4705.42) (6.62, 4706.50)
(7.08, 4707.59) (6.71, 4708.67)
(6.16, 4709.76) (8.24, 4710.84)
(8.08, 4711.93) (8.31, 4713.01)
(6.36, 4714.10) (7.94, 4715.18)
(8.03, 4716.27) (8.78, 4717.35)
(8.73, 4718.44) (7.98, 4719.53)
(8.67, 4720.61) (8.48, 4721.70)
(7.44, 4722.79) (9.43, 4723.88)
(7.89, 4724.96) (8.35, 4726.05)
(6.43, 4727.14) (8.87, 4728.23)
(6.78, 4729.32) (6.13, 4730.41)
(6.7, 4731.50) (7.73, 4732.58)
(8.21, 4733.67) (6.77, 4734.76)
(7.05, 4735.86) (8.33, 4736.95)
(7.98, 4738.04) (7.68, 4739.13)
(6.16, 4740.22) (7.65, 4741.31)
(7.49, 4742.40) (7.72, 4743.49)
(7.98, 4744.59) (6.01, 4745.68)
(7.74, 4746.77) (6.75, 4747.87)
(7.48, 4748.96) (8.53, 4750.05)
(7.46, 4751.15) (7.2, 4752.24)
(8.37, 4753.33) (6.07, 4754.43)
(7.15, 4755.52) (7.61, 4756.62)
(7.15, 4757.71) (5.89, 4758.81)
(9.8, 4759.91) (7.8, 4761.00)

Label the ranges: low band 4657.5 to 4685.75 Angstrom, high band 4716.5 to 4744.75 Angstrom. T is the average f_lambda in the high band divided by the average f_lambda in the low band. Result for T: 1.08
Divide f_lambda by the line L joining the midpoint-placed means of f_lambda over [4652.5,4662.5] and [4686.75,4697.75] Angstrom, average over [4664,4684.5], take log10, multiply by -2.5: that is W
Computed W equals 0.13 mag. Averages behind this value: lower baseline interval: 7.33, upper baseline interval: 8.3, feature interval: 6.94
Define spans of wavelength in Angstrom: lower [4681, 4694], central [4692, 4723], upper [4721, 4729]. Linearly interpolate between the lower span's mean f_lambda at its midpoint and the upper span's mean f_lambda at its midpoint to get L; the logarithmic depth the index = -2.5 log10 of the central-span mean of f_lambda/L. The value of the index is 0.04 mag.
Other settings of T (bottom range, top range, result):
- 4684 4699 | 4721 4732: 0.92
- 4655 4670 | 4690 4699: 1.17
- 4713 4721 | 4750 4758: 0.91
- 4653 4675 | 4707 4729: 1.11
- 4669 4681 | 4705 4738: 1.12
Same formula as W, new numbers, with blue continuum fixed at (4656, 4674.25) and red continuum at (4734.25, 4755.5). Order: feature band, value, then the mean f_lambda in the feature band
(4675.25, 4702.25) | -0.056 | 7.62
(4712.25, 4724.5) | -0.123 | 8.2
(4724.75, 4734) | -0.011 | 7.42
